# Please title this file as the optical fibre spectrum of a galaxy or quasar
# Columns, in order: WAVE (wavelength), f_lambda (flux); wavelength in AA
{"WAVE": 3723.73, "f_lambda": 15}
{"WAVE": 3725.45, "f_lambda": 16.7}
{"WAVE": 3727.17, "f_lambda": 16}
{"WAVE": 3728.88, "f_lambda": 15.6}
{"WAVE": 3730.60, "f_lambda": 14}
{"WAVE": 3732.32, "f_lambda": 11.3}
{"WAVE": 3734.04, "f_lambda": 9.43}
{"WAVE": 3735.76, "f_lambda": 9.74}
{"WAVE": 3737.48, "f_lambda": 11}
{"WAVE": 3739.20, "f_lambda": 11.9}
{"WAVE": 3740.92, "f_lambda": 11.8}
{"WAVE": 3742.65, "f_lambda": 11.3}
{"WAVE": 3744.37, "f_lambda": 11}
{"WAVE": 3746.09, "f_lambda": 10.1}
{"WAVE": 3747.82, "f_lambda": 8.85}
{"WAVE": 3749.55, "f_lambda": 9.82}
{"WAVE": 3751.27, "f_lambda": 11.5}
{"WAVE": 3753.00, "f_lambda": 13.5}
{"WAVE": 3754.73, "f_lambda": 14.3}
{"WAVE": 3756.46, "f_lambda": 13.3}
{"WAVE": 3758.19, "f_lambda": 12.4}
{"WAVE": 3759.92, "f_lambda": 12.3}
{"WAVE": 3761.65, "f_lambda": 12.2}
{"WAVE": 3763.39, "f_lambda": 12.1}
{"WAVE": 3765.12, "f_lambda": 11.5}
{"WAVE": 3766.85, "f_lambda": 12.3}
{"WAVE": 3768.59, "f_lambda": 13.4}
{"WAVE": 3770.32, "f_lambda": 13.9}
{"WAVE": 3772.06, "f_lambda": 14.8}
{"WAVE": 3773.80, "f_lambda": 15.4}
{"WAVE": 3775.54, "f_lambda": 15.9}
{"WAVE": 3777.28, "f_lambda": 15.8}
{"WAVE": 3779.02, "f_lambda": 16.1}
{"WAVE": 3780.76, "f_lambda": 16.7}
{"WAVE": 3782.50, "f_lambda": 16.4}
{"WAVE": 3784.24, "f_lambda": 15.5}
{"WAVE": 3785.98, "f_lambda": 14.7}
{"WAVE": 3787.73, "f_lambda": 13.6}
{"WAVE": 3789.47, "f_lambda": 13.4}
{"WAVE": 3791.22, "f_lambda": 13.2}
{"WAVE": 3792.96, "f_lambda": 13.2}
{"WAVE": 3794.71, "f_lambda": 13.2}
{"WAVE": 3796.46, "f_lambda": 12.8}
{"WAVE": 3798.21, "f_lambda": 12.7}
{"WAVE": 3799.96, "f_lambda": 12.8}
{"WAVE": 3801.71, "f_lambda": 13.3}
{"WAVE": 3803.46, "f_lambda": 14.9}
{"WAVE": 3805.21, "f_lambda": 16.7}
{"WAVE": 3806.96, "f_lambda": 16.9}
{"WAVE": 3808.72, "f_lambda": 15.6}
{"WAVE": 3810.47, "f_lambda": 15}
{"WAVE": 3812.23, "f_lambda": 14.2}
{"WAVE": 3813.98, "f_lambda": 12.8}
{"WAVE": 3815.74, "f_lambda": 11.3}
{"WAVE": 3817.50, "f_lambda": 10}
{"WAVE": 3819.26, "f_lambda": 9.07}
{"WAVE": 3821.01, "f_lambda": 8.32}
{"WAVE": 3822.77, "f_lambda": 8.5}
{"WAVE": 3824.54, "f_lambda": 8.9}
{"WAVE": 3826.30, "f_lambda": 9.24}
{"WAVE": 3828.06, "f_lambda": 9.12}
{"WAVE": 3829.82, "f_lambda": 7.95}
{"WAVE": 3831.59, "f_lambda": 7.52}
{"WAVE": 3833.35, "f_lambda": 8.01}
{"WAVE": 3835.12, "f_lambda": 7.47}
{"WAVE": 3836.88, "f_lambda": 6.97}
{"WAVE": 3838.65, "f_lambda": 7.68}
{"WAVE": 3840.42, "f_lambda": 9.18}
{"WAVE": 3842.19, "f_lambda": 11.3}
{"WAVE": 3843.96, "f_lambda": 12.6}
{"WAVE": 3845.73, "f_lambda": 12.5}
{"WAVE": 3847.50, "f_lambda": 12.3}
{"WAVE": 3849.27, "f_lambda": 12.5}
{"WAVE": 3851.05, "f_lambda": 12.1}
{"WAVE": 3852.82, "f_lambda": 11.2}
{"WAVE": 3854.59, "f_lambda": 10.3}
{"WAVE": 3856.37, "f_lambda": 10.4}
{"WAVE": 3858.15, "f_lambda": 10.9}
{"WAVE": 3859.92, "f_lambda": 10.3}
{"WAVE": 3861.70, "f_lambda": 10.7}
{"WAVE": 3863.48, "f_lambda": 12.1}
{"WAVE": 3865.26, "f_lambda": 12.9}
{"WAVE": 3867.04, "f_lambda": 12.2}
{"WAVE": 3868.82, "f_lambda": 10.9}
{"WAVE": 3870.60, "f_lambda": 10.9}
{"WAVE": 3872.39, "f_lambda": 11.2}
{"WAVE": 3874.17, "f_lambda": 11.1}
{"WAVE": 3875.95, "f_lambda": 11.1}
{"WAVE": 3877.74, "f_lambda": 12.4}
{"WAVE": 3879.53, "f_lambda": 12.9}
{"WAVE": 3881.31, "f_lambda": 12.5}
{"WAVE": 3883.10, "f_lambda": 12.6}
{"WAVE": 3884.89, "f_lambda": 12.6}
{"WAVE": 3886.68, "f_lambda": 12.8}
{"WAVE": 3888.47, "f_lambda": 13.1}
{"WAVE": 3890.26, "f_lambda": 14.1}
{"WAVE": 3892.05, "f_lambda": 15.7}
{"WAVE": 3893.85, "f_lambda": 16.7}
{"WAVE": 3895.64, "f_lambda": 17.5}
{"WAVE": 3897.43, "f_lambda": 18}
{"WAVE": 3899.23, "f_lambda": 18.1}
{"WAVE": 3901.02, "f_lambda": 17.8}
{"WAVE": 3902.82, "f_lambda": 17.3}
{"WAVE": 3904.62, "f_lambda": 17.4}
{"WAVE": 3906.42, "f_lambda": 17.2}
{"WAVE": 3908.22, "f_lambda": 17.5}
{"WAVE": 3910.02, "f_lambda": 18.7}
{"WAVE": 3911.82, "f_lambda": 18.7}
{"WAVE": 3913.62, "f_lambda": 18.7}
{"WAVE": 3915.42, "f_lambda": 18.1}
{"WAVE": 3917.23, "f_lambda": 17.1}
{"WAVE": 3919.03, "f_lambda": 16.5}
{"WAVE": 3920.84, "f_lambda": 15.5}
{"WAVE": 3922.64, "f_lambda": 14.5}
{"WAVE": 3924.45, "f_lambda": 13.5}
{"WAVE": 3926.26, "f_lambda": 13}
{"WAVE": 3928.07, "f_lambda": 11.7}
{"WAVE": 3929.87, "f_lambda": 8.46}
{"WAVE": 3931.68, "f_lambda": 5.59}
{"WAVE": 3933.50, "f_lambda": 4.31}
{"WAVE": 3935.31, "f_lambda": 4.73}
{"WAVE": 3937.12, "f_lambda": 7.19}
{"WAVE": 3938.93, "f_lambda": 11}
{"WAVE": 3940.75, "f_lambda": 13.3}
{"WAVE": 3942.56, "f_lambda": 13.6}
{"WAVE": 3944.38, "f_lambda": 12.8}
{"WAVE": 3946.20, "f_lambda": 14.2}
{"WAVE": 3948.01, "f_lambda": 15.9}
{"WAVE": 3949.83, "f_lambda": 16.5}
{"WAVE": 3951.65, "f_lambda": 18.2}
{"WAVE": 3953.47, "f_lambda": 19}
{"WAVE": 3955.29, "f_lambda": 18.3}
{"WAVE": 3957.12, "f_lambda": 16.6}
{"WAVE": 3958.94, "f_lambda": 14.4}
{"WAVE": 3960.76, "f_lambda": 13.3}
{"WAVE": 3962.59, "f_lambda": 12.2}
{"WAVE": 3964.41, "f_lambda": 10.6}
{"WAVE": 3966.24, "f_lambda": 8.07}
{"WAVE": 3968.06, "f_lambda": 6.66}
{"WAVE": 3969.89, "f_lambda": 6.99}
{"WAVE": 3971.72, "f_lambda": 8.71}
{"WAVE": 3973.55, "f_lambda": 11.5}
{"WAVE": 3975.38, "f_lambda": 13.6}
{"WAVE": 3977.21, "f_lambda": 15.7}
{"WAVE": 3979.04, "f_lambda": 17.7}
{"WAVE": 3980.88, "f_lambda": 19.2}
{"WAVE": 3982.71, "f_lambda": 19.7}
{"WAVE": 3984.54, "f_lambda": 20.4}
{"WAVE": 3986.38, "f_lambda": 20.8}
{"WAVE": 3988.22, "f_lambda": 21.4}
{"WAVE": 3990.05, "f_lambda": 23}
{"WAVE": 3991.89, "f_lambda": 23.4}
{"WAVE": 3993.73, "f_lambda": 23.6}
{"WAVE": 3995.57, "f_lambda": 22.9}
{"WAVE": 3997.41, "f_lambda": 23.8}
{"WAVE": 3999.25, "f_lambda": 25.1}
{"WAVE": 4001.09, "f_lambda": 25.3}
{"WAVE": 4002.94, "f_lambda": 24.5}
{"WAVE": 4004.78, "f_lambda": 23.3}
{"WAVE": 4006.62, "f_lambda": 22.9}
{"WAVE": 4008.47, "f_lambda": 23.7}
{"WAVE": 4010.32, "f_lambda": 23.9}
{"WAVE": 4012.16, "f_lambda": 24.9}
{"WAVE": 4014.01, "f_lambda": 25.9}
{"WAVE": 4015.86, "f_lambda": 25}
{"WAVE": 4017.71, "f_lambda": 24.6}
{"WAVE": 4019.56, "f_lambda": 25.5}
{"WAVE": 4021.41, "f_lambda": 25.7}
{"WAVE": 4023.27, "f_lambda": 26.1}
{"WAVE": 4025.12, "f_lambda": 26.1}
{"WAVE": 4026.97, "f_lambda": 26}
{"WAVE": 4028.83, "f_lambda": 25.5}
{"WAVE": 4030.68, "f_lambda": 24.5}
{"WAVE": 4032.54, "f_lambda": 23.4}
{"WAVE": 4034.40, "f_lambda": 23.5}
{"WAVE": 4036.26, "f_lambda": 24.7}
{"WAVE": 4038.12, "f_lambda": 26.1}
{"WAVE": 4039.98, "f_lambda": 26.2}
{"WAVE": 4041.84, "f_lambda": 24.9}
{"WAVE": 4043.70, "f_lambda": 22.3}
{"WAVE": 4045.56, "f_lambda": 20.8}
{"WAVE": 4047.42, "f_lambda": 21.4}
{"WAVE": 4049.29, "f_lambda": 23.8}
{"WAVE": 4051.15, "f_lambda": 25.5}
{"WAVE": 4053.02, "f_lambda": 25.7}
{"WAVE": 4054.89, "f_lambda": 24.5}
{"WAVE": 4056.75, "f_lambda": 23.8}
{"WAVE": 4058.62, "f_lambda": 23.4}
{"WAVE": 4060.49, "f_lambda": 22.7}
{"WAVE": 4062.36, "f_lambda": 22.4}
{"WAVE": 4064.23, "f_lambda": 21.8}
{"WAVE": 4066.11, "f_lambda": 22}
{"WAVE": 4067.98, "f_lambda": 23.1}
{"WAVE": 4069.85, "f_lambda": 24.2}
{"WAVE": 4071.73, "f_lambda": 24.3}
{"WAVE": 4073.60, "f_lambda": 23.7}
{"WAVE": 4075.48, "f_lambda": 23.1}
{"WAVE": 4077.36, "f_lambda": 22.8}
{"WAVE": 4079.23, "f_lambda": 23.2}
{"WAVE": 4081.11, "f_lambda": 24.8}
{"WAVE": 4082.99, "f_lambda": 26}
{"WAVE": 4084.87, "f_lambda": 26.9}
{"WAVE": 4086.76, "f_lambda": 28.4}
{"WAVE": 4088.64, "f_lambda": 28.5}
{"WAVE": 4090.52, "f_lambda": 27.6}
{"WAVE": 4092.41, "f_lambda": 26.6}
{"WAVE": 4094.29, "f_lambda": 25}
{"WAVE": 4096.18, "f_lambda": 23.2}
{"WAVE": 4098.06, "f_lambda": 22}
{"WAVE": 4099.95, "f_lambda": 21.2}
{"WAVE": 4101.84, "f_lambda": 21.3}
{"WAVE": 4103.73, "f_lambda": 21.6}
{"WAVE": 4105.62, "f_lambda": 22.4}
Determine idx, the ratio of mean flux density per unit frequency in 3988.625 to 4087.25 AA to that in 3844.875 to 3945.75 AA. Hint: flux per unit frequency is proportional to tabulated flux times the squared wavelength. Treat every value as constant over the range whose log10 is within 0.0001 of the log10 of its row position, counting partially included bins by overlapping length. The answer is 2.0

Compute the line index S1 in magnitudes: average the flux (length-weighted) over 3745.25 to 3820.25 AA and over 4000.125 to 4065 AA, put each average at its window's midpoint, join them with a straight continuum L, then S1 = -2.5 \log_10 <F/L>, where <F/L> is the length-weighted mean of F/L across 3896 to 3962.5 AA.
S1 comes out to 0.32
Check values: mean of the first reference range 13.4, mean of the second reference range 24.3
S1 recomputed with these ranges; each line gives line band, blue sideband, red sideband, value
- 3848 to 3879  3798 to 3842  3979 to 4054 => 0.205 mag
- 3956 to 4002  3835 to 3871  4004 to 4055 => 0.222 mag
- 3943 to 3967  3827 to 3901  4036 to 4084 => 0.182 mag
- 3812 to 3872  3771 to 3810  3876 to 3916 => 0.423 mag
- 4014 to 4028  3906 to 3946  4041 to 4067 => -0.234 mag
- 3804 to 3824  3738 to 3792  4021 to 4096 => 0.195 mag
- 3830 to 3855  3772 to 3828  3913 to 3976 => 0.292 mag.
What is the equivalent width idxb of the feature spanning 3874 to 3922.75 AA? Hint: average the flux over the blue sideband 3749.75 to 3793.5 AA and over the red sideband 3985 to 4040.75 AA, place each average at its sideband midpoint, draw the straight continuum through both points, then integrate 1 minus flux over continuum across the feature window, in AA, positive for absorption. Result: 9.4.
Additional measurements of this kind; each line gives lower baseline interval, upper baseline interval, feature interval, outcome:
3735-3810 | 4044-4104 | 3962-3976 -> 7.3 AA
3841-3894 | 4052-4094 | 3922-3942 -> 7.8 AA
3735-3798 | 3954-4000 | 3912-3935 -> 3.9 AA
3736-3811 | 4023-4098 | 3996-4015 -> -1.7 AA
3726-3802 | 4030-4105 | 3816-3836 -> 8.7 AA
